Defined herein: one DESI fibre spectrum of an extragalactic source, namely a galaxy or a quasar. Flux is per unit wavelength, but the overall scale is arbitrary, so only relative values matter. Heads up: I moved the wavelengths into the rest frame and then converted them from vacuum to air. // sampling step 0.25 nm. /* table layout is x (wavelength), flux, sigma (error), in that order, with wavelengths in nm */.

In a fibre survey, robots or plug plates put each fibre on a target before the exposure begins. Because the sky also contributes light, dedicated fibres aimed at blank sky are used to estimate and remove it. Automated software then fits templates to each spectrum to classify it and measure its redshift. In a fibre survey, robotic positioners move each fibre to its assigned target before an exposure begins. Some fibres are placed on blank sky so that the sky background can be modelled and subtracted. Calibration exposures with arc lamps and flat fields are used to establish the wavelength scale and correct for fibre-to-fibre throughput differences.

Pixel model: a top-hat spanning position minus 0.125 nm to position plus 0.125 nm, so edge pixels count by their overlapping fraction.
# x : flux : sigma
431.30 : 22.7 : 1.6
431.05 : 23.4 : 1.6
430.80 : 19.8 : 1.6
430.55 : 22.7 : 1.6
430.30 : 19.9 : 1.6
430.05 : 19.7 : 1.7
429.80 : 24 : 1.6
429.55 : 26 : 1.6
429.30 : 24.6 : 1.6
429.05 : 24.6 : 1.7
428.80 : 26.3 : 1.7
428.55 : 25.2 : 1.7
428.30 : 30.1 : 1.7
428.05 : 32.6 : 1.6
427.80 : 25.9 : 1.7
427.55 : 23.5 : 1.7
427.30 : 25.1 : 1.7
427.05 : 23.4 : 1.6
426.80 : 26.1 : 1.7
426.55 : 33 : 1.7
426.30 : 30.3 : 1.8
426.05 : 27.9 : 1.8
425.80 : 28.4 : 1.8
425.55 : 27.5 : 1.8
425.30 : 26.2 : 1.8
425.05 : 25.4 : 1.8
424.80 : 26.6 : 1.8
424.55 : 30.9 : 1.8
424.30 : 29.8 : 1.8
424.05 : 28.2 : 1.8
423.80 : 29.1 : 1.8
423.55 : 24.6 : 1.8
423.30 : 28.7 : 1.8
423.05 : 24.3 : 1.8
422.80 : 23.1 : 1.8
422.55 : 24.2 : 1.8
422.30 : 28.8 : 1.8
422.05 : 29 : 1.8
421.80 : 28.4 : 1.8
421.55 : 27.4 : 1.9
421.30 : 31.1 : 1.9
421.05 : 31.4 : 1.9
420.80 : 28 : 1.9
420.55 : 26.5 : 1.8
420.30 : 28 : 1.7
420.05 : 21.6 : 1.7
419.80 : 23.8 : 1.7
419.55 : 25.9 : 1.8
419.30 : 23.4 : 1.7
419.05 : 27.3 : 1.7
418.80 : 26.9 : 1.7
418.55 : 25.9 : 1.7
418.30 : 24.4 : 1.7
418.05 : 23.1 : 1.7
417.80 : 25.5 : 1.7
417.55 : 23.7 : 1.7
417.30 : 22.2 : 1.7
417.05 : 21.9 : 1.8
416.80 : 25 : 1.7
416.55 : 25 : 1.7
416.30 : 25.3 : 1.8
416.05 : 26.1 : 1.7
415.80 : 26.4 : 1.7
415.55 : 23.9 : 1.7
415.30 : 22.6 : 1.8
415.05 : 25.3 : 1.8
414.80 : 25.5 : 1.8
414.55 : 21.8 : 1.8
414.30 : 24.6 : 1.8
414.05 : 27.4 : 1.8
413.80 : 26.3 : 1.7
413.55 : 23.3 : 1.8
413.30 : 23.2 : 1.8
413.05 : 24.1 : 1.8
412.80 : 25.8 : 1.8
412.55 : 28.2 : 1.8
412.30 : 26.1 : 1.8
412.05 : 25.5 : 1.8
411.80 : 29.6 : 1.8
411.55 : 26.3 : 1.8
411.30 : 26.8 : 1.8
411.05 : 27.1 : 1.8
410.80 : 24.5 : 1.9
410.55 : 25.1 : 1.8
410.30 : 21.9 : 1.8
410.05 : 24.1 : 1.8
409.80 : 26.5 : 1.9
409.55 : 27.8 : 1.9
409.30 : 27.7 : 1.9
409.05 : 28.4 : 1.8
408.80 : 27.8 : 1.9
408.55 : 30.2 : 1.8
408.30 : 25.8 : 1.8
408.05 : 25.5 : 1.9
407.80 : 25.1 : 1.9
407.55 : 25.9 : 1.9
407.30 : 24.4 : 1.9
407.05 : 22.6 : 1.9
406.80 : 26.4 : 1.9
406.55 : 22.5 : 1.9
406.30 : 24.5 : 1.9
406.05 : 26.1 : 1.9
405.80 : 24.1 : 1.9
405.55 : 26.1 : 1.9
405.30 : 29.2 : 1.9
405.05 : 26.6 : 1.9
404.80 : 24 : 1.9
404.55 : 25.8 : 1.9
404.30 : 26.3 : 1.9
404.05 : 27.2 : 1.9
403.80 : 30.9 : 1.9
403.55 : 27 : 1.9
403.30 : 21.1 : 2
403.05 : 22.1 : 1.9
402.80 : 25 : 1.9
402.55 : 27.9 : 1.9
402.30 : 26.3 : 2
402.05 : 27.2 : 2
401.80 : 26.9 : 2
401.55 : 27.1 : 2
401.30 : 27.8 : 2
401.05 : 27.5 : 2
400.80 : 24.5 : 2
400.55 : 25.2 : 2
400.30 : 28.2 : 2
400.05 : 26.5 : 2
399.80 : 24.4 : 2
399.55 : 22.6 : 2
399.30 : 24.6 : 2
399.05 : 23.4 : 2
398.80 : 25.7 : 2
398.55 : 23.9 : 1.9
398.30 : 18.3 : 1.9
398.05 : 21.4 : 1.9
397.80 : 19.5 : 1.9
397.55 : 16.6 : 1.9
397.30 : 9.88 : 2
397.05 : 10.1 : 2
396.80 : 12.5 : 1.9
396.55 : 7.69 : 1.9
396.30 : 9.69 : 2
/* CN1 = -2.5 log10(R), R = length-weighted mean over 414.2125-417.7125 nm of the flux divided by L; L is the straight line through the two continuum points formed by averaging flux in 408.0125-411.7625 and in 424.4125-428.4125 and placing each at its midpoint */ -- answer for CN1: 0.11 mag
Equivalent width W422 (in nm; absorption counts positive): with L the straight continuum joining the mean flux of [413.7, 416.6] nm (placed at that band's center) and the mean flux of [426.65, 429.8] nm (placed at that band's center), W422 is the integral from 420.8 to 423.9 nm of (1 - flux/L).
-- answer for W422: -0.23 nm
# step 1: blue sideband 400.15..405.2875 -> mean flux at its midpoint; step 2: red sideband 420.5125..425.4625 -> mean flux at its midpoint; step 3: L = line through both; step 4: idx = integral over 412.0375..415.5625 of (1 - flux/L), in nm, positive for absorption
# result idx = 0.273 nm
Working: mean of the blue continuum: 26.3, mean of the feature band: 24.9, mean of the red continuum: 27.6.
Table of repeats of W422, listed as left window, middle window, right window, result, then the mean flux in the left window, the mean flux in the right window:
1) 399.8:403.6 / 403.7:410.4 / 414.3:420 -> -0.15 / 25.9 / 24.5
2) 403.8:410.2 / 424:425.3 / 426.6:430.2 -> -0.12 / 26.1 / 25.6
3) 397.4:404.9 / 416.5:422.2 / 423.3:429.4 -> 0.16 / 24.8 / 27.3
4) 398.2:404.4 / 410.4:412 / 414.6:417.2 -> -0.10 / 25.5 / 24.6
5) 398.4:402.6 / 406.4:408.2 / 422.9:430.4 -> 0.09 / 25.8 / 26.6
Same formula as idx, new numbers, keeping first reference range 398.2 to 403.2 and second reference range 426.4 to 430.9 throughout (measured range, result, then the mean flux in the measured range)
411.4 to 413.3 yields -0.08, 26.3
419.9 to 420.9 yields -0.03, 25.9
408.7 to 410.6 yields -0.07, 26.2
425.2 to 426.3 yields -0.12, 27.8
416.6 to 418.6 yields 0.10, 23.9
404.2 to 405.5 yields -0.06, 26.4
